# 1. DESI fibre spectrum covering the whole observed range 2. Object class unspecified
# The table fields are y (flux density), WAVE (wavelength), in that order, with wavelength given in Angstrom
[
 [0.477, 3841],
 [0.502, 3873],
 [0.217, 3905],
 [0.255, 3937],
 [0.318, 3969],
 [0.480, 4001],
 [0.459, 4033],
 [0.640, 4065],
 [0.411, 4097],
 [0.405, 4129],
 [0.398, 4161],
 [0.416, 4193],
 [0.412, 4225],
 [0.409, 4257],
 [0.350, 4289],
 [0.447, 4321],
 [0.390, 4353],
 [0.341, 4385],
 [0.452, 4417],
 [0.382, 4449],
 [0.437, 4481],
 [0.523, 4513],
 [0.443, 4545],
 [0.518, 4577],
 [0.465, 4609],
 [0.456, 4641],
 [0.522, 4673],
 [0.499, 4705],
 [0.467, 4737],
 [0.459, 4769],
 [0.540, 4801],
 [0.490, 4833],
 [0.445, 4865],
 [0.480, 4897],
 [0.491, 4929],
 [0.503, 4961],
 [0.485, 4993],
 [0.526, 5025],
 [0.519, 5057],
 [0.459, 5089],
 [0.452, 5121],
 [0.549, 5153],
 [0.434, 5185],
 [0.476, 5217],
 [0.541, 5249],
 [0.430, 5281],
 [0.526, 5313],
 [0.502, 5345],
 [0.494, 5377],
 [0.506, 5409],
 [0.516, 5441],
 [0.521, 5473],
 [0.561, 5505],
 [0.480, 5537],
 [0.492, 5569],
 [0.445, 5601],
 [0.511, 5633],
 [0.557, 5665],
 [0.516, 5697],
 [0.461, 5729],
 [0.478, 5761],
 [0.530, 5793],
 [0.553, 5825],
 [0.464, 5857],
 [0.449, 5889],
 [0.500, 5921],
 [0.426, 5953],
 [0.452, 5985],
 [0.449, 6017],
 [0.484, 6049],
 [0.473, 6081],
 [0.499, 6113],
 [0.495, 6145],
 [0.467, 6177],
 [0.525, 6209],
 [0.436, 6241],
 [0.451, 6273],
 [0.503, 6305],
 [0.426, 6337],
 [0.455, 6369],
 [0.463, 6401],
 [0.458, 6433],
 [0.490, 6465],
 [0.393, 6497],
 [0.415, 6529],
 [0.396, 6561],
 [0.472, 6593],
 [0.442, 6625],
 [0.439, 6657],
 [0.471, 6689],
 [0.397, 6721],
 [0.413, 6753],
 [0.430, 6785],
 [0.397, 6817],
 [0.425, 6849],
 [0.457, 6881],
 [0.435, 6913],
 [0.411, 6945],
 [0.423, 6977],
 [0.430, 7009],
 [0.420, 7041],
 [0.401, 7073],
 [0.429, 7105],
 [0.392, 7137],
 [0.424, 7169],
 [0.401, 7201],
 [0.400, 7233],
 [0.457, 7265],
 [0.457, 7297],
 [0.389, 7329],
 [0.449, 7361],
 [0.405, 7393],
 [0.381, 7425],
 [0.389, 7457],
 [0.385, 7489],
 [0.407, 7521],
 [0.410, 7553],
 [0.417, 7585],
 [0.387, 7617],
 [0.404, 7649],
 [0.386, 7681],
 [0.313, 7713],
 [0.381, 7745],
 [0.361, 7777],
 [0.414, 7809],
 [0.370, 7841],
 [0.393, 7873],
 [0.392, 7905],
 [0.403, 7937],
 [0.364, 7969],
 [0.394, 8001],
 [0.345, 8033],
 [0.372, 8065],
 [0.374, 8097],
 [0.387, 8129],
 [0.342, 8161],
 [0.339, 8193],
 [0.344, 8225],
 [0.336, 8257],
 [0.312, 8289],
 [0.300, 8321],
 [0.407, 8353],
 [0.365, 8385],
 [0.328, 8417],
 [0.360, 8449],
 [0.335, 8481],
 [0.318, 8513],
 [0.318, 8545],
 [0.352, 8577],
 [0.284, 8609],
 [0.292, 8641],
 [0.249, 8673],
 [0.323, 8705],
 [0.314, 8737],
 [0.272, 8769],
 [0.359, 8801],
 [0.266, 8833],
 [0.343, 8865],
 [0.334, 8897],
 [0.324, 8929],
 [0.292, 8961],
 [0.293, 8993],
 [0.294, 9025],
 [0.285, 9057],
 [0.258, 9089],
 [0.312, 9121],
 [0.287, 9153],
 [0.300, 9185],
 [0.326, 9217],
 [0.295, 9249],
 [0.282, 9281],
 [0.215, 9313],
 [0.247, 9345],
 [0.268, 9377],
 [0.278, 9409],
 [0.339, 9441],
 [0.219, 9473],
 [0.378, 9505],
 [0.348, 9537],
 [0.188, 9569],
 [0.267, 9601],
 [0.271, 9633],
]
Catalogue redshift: 0.000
